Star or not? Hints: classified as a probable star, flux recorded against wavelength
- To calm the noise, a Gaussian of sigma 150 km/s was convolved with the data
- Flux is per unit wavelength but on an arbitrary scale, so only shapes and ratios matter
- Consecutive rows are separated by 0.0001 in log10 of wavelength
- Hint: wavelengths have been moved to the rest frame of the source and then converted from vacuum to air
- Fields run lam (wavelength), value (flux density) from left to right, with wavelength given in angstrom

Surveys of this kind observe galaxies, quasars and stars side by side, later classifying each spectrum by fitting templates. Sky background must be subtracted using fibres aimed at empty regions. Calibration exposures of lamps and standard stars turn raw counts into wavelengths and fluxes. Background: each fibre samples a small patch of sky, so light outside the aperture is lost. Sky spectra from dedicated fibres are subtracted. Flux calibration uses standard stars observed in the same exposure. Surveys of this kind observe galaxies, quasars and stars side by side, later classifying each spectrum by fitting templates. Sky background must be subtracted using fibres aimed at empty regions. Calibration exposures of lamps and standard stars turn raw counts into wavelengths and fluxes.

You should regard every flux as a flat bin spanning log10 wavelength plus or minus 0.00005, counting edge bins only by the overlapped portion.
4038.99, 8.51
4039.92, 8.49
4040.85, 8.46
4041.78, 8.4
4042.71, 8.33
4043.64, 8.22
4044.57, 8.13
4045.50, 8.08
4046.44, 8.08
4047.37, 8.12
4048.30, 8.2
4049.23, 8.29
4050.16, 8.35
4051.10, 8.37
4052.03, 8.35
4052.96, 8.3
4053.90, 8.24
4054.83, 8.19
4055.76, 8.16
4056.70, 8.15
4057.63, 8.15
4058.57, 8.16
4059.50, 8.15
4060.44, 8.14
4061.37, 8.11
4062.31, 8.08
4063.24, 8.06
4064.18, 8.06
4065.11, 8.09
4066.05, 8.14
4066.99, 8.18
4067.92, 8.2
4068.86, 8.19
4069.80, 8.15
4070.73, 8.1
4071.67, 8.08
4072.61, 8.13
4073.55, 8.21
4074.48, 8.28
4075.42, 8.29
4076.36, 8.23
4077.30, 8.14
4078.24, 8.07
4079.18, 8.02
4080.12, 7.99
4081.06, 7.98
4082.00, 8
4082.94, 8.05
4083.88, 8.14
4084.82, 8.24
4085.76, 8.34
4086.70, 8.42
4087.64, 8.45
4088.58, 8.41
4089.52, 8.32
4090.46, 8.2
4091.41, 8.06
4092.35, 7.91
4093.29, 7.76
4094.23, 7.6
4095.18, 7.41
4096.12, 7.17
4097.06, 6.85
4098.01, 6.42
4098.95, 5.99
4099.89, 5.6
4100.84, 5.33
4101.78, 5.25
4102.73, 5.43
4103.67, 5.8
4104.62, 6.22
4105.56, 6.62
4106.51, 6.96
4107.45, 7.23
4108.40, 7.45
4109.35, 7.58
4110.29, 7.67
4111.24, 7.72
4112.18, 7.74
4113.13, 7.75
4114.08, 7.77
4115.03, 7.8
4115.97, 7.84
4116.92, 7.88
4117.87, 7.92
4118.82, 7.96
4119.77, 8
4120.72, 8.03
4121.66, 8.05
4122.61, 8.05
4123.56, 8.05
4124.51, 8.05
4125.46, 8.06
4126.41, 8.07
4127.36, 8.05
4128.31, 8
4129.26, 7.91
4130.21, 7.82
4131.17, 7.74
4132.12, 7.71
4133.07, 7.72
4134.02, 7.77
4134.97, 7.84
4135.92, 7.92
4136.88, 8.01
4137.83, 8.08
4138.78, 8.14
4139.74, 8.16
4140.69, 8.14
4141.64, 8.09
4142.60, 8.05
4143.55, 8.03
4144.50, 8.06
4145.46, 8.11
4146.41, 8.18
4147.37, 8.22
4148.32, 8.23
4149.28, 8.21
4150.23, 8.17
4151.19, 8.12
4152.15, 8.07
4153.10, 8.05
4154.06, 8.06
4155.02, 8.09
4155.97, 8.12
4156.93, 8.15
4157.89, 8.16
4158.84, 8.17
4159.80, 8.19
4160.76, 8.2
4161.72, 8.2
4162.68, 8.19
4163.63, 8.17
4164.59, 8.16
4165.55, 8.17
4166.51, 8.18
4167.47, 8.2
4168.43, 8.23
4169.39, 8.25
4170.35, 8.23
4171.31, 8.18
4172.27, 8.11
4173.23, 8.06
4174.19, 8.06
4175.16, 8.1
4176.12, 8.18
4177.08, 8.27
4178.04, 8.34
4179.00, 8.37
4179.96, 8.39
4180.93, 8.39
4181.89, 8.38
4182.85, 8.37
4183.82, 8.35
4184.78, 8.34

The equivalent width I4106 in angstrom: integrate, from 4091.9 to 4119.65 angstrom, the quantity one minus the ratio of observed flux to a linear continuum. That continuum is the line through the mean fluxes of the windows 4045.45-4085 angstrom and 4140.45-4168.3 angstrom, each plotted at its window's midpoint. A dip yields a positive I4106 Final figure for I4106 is 3.7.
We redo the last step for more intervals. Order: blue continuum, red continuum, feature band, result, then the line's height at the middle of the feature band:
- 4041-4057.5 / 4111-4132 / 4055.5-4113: 3.0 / 8.08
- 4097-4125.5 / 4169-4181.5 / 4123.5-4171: -1.9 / 7.77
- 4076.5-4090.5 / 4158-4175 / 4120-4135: 0.4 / 8.18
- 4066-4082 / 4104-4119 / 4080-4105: 1.7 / 7.81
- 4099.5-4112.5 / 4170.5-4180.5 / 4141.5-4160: -1.2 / 7.64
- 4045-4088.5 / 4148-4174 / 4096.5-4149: 3.9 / 8.16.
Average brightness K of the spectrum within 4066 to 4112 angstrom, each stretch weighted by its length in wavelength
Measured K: 7.57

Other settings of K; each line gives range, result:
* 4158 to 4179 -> 8.19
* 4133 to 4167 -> 8.1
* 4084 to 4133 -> 7.51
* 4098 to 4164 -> 7.71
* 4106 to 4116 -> 7.58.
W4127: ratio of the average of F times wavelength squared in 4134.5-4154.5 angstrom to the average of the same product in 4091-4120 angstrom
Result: 1.2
